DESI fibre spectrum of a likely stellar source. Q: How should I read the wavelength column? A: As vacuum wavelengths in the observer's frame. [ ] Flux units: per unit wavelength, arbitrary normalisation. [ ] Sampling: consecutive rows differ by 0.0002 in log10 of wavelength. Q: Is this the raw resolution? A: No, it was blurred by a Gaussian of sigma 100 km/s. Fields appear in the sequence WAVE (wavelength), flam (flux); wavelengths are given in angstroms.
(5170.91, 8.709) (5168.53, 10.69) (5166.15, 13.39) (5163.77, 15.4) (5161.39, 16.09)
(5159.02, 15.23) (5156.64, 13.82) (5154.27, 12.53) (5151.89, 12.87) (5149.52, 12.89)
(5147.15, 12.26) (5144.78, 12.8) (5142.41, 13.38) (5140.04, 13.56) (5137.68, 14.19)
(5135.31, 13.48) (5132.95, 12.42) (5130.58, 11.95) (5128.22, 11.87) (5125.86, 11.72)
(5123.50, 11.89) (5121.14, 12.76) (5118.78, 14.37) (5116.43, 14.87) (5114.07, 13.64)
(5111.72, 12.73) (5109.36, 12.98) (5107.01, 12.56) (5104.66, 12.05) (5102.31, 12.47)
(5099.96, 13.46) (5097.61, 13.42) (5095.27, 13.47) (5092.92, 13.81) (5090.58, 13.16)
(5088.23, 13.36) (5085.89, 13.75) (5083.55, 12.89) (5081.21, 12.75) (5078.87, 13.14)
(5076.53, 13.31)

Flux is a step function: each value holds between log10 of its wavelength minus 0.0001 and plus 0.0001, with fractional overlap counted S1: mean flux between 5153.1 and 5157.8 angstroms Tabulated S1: 13.2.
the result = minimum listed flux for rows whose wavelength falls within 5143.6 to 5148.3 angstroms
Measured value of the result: 12.26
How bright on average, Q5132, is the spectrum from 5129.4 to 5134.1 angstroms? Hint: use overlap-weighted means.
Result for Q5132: 12.2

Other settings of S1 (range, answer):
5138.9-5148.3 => 13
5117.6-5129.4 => 12.5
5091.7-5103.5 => 13.3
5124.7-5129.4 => 11.8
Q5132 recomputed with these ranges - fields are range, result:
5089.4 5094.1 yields 13.5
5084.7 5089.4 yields 13.6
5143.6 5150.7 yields 12.7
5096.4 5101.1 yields 13.5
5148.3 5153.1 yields 12.9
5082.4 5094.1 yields 13.4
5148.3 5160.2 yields 13.5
